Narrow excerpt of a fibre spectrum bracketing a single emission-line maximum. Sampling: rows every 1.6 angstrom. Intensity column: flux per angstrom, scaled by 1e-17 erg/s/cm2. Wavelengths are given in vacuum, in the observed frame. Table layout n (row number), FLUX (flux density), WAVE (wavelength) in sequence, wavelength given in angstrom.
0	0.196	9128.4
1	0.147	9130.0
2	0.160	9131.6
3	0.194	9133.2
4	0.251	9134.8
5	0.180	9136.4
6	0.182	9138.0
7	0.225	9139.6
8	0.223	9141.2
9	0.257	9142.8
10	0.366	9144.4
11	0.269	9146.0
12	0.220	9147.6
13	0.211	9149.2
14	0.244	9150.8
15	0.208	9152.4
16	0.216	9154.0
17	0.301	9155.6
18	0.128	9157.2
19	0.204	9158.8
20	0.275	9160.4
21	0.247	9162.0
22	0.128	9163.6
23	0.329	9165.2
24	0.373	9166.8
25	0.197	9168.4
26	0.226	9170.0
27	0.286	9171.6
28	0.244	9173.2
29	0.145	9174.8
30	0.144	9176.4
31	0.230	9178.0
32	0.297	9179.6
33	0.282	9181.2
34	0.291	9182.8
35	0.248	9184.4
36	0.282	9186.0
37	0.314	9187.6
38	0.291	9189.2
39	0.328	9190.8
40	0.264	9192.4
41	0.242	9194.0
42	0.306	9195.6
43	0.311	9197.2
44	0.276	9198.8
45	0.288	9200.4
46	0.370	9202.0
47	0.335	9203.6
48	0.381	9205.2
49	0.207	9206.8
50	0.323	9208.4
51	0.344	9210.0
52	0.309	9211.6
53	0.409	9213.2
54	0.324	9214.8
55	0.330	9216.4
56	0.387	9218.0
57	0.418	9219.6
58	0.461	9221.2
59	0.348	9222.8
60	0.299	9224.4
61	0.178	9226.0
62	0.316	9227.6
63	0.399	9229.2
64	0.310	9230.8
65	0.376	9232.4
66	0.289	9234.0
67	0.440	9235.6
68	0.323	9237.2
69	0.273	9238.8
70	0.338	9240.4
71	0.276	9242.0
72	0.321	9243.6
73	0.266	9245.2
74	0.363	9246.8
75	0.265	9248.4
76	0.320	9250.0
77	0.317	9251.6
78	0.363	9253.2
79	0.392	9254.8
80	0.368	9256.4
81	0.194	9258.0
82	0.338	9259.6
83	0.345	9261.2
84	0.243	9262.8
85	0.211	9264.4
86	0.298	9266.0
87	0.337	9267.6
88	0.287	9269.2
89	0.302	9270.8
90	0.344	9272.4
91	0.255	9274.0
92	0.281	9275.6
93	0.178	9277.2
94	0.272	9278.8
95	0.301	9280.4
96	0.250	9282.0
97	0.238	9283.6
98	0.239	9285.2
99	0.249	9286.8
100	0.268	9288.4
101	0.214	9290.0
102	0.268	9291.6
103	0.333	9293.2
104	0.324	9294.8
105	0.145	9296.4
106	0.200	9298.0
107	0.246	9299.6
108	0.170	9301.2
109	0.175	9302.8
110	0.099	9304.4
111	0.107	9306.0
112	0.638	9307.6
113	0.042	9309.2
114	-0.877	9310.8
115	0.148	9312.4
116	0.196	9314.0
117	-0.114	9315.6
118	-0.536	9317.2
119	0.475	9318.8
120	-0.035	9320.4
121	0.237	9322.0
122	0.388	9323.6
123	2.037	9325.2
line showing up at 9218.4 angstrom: Mg II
